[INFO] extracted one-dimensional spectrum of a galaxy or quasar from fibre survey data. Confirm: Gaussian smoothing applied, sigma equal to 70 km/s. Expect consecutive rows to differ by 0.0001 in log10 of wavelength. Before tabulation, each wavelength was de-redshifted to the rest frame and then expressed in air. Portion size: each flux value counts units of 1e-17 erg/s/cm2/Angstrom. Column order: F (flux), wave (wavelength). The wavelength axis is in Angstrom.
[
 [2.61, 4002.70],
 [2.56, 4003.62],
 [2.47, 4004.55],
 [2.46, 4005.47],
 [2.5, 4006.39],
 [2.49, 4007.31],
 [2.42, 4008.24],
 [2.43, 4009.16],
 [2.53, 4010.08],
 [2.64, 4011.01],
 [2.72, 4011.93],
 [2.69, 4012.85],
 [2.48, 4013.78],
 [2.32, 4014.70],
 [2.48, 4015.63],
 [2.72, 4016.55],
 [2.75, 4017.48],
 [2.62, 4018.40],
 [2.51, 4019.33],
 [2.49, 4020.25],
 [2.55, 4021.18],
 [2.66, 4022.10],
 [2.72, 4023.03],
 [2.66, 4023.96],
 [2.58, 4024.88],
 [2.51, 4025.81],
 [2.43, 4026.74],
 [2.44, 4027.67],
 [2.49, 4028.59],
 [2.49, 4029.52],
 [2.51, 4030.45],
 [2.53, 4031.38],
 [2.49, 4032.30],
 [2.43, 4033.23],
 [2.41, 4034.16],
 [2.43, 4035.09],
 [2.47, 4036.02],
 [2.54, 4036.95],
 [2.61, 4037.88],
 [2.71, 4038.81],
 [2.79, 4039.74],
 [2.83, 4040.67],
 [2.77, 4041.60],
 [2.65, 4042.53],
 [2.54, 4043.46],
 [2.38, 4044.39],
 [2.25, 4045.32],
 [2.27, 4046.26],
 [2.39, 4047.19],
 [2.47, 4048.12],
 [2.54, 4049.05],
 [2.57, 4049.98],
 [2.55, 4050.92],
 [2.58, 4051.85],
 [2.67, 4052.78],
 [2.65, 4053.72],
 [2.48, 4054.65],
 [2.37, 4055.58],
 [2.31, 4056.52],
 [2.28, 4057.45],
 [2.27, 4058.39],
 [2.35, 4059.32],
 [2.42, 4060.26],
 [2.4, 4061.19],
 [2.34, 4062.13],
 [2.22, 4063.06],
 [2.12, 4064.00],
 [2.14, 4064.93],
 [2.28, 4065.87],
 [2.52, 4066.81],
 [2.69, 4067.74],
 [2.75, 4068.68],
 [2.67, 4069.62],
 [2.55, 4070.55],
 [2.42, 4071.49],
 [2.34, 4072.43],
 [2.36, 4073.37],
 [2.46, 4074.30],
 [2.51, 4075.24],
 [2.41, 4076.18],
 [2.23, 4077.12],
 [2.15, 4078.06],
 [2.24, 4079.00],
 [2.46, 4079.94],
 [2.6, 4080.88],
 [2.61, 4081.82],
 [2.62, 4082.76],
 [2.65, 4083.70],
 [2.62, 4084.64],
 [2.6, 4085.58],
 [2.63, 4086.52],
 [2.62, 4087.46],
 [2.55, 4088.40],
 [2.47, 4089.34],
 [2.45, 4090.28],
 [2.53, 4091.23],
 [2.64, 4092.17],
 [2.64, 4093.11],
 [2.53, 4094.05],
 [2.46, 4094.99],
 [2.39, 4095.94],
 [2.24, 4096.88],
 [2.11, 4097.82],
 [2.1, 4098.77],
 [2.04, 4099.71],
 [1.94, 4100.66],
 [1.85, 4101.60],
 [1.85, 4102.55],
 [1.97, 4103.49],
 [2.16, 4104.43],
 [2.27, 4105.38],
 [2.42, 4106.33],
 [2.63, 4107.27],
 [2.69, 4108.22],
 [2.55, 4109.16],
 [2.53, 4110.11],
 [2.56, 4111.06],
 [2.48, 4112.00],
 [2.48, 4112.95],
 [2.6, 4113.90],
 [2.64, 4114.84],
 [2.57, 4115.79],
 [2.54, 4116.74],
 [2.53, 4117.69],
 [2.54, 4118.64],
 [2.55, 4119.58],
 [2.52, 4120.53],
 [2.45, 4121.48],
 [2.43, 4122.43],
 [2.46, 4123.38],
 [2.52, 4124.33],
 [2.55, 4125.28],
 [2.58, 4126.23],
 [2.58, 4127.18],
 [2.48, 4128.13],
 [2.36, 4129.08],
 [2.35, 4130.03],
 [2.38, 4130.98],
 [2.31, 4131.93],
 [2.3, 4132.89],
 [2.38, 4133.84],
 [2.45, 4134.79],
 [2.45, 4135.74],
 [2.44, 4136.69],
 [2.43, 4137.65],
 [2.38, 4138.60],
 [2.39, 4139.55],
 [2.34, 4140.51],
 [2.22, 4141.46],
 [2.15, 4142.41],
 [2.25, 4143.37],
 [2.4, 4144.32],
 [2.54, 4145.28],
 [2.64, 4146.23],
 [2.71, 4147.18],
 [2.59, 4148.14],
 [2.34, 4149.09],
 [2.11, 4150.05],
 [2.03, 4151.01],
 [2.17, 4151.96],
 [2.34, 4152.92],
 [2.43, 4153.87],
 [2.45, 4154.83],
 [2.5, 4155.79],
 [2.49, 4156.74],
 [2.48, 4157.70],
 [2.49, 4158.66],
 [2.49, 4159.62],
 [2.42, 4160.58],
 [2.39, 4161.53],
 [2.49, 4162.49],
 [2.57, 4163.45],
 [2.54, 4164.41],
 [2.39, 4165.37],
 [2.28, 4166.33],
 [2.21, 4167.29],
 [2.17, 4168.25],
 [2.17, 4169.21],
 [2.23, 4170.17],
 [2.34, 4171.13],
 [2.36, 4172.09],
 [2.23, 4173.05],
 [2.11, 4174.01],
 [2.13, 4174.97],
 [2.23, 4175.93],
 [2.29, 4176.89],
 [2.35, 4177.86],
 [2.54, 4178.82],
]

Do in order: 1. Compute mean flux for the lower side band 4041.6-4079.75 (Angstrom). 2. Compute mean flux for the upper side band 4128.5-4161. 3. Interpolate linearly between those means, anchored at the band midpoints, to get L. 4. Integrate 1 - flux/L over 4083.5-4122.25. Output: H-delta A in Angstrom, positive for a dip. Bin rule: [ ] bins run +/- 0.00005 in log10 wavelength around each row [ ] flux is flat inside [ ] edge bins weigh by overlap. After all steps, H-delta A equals -0.3 Angstrom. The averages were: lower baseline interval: 2.42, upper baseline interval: 2.39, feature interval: 2.43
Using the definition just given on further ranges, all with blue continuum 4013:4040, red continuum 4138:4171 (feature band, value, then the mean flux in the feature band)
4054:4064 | 0.7 Angstrom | 2.34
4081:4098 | -0.5 Angstrom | 2.53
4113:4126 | -0.6 Angstrom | 2.53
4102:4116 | 0.1 Angstrom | 2.42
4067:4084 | 0.0 Angstrom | 2.48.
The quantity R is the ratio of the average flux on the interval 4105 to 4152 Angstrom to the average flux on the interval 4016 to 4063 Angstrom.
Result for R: 0.97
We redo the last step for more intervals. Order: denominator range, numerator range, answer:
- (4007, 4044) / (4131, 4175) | 0.92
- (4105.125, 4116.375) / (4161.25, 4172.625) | 0.92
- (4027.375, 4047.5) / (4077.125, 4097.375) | 0.99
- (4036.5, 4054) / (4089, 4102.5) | 0.90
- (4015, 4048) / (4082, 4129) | 0.96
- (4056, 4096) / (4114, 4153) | 0.99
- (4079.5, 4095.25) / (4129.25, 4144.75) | 0.91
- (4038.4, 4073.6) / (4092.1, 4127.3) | 0.97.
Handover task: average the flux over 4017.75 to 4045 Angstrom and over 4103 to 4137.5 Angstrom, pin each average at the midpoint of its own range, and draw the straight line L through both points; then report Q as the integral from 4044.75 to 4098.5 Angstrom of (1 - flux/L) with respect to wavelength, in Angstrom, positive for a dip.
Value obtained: 1.4 Angstrom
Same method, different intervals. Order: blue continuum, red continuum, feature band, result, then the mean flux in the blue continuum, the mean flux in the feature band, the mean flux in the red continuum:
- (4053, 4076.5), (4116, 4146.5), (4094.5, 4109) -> 1.3 Angstrom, 2.41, 2.22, 2.43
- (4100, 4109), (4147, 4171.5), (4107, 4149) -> -3.6 Angstrom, 2.21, 2.47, 2.37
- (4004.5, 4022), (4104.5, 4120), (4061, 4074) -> 0.6 Angstrom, 2.55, 2.42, 2.53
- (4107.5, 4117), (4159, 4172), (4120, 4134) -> 0.4 Angstrom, 2.57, 2.44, 2.36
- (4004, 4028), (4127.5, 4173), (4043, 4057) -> 0.2 Angstrom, 2.55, 2.47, 2.38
